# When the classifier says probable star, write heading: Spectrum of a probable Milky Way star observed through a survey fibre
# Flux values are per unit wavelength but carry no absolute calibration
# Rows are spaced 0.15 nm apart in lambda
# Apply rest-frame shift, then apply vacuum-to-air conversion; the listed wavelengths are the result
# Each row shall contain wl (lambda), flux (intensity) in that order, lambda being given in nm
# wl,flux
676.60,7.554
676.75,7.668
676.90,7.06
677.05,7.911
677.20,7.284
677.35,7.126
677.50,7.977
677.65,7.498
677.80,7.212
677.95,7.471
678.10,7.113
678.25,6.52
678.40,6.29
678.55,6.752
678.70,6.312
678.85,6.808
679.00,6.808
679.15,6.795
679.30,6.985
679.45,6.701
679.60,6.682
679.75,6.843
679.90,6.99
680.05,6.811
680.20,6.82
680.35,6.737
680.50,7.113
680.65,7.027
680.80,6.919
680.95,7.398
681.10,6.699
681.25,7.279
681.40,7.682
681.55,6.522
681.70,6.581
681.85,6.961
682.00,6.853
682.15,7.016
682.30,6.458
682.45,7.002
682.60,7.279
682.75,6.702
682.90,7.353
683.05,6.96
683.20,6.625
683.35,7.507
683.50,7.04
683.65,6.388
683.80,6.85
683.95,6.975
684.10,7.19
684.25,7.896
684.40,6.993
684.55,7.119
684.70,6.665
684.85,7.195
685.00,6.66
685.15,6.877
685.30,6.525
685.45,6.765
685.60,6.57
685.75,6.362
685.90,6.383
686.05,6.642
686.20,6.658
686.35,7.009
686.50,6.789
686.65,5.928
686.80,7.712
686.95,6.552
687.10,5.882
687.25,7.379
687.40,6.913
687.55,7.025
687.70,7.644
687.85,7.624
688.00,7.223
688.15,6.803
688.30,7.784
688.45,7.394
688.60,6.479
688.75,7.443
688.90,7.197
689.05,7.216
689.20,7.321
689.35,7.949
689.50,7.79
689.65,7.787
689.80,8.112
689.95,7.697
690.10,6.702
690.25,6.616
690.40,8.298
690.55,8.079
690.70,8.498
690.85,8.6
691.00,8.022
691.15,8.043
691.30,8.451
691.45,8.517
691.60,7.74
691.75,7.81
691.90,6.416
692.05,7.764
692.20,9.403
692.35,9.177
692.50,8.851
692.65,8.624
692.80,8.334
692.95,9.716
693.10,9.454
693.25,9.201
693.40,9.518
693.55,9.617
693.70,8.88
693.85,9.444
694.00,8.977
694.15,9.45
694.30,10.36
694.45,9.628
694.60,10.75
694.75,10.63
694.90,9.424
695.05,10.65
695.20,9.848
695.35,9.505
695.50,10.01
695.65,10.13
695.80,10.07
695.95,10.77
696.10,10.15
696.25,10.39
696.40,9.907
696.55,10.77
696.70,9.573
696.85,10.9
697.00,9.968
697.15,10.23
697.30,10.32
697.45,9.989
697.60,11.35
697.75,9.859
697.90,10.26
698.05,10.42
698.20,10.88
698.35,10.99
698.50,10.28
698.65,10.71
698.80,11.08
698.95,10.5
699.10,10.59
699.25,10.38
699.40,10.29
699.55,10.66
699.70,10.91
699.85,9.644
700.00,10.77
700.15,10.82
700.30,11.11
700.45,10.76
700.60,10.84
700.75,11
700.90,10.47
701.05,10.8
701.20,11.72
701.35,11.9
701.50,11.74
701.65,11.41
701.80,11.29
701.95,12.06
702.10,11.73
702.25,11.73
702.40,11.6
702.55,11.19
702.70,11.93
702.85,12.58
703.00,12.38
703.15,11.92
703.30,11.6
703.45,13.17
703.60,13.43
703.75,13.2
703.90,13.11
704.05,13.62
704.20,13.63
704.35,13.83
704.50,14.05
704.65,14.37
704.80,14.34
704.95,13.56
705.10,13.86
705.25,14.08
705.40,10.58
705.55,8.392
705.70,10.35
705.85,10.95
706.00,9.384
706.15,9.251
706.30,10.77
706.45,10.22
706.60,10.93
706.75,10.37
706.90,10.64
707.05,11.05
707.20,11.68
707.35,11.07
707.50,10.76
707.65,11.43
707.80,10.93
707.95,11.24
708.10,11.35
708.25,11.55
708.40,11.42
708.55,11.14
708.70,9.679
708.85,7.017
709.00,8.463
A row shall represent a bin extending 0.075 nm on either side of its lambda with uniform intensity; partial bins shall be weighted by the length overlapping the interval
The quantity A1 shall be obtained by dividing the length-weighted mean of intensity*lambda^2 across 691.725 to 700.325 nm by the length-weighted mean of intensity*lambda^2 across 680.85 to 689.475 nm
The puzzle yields 1.47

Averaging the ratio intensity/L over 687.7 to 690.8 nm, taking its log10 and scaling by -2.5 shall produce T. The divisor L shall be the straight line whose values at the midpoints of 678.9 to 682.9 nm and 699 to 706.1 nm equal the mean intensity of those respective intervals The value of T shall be 0.170 mag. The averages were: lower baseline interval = 6.92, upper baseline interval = 11.8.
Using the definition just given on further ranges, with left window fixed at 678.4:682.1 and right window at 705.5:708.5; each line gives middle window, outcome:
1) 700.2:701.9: -0.14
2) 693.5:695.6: -0.10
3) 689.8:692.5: 0.06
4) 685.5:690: 0.12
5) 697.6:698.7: -0.12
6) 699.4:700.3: -0.10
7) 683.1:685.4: 0.07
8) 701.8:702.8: -0.17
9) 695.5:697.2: -0.12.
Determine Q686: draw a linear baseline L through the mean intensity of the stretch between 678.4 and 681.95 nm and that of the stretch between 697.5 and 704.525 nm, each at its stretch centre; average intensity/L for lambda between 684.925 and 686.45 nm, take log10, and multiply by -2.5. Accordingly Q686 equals 0.21 mag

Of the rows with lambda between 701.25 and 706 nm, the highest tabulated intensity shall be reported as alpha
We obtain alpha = 14.37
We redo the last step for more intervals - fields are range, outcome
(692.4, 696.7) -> 10.77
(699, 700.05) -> 10.91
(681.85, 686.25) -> 7.896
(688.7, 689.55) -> 7.949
